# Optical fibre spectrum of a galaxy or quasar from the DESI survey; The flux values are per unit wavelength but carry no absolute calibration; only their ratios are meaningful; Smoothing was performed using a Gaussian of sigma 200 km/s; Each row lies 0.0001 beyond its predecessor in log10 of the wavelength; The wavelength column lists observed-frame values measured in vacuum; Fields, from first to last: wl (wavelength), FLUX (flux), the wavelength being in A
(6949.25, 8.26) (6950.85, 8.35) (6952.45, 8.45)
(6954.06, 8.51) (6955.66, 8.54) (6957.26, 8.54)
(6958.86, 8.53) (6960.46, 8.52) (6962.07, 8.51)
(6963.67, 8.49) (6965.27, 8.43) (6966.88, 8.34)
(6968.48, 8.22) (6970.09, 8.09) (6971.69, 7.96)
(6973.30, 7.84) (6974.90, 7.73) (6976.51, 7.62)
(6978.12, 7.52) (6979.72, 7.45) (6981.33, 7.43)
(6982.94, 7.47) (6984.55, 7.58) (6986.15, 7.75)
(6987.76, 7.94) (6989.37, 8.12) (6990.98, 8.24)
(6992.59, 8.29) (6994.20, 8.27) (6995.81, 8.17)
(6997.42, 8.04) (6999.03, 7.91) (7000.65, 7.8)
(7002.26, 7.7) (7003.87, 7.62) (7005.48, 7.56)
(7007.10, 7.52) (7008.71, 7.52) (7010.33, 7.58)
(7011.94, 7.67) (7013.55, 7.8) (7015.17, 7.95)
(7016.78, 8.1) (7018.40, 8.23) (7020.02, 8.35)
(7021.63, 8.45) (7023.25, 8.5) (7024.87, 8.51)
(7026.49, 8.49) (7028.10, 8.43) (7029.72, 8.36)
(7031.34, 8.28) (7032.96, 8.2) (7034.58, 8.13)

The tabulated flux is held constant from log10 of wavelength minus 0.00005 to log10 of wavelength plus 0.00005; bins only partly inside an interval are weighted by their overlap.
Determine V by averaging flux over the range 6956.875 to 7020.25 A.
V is 7.95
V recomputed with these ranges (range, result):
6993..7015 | 7.79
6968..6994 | 7.83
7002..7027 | 7.97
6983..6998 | 8.02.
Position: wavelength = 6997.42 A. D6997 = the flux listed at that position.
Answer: 8.04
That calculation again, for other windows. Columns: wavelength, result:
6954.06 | 8.51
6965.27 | 8.43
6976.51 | 7.62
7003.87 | 7.62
